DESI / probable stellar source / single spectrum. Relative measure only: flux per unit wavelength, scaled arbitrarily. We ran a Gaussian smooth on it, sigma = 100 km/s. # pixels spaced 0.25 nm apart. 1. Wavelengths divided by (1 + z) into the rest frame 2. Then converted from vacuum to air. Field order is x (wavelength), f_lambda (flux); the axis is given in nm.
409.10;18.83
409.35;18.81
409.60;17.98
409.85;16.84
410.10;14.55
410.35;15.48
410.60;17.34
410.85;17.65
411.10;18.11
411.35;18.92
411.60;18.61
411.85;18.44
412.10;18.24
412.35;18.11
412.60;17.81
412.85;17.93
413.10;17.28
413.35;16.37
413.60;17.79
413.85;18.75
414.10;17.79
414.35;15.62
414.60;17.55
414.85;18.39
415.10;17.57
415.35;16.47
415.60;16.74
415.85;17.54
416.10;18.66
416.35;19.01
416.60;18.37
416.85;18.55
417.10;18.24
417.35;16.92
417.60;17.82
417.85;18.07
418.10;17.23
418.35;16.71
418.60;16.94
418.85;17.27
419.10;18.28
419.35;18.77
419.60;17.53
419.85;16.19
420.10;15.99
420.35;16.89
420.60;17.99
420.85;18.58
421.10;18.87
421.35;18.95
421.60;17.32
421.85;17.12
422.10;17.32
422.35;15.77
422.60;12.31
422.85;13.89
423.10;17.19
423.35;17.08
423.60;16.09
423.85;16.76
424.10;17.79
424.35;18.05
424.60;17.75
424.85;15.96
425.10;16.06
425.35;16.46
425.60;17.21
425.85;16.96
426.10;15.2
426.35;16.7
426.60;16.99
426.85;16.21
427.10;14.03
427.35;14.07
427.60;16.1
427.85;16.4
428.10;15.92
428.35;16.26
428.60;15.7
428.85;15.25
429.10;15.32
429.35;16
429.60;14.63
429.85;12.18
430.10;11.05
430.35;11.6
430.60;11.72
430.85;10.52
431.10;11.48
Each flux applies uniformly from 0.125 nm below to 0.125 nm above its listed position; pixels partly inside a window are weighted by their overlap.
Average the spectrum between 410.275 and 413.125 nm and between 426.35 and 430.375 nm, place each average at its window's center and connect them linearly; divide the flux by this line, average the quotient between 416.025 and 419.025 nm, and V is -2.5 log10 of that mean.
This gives -0.06 mag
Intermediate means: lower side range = 17.9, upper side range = 15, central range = 17.8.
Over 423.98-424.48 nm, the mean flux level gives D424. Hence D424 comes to 17.9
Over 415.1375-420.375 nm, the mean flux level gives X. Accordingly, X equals 17.5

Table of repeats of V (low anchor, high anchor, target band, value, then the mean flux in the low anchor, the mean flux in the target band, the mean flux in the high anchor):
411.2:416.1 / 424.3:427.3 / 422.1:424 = 0.06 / 17.7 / 15.7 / 16.4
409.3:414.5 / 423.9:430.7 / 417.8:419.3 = -0.05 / 17.5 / 17.5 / 15.5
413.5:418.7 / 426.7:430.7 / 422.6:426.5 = -0.06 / 17.7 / 16.5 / 14.6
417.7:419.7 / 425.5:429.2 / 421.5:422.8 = 0.07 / 17.6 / 15.8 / 15.9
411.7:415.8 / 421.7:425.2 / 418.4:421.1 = -0.04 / 17.6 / 17.5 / 16.4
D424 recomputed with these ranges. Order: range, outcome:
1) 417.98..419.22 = 17.3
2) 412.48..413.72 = 17.4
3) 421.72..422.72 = 15.7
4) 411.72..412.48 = 18.3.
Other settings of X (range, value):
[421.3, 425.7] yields 16.6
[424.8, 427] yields 16.4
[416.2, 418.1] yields 18.1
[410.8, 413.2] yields 18.1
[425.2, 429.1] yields 15.9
